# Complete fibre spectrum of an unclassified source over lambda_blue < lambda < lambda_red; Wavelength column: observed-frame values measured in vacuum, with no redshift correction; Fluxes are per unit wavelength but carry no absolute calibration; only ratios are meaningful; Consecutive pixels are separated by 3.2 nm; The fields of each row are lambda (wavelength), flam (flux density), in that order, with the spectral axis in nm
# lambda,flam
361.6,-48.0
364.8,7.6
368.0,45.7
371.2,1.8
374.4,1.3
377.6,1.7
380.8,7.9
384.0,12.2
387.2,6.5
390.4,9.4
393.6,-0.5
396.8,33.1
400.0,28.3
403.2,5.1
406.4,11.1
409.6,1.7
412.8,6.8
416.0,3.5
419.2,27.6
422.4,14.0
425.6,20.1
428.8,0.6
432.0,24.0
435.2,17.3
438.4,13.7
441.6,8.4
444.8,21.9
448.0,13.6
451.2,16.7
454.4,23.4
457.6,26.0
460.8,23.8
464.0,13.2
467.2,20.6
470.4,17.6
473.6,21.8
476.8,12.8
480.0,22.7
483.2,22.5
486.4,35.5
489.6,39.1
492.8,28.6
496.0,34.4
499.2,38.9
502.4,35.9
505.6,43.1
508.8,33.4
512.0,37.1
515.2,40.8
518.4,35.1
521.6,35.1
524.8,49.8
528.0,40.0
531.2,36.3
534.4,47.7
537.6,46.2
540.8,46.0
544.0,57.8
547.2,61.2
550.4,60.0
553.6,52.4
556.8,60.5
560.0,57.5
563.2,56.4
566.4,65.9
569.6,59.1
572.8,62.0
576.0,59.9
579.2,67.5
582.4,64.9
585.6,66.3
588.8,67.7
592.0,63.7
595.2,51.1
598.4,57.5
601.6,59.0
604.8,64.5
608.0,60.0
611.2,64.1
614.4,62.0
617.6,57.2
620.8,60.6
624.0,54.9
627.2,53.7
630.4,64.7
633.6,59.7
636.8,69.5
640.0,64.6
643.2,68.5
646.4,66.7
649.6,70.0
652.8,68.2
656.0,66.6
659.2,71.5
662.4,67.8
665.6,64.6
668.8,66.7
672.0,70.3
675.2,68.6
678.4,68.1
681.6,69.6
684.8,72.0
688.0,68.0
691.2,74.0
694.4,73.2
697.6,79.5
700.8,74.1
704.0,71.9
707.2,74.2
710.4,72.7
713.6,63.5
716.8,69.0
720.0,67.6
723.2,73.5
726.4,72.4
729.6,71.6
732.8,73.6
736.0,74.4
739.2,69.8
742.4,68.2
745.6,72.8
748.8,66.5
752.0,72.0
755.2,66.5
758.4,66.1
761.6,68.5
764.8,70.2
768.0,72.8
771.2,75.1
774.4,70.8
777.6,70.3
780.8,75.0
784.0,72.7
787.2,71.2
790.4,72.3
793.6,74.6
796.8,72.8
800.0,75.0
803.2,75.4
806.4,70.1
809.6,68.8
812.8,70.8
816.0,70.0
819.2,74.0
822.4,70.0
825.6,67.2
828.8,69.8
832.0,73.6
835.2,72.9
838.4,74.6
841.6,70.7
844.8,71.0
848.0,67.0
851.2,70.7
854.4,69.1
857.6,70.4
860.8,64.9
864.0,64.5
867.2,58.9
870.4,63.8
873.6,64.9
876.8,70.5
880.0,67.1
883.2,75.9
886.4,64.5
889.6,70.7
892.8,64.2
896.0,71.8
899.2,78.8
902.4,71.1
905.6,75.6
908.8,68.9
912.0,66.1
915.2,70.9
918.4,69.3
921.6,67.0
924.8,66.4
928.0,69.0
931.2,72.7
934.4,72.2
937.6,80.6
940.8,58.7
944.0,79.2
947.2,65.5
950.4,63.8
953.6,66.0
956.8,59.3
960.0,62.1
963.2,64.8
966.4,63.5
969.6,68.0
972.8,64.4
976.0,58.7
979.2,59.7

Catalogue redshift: 0.213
